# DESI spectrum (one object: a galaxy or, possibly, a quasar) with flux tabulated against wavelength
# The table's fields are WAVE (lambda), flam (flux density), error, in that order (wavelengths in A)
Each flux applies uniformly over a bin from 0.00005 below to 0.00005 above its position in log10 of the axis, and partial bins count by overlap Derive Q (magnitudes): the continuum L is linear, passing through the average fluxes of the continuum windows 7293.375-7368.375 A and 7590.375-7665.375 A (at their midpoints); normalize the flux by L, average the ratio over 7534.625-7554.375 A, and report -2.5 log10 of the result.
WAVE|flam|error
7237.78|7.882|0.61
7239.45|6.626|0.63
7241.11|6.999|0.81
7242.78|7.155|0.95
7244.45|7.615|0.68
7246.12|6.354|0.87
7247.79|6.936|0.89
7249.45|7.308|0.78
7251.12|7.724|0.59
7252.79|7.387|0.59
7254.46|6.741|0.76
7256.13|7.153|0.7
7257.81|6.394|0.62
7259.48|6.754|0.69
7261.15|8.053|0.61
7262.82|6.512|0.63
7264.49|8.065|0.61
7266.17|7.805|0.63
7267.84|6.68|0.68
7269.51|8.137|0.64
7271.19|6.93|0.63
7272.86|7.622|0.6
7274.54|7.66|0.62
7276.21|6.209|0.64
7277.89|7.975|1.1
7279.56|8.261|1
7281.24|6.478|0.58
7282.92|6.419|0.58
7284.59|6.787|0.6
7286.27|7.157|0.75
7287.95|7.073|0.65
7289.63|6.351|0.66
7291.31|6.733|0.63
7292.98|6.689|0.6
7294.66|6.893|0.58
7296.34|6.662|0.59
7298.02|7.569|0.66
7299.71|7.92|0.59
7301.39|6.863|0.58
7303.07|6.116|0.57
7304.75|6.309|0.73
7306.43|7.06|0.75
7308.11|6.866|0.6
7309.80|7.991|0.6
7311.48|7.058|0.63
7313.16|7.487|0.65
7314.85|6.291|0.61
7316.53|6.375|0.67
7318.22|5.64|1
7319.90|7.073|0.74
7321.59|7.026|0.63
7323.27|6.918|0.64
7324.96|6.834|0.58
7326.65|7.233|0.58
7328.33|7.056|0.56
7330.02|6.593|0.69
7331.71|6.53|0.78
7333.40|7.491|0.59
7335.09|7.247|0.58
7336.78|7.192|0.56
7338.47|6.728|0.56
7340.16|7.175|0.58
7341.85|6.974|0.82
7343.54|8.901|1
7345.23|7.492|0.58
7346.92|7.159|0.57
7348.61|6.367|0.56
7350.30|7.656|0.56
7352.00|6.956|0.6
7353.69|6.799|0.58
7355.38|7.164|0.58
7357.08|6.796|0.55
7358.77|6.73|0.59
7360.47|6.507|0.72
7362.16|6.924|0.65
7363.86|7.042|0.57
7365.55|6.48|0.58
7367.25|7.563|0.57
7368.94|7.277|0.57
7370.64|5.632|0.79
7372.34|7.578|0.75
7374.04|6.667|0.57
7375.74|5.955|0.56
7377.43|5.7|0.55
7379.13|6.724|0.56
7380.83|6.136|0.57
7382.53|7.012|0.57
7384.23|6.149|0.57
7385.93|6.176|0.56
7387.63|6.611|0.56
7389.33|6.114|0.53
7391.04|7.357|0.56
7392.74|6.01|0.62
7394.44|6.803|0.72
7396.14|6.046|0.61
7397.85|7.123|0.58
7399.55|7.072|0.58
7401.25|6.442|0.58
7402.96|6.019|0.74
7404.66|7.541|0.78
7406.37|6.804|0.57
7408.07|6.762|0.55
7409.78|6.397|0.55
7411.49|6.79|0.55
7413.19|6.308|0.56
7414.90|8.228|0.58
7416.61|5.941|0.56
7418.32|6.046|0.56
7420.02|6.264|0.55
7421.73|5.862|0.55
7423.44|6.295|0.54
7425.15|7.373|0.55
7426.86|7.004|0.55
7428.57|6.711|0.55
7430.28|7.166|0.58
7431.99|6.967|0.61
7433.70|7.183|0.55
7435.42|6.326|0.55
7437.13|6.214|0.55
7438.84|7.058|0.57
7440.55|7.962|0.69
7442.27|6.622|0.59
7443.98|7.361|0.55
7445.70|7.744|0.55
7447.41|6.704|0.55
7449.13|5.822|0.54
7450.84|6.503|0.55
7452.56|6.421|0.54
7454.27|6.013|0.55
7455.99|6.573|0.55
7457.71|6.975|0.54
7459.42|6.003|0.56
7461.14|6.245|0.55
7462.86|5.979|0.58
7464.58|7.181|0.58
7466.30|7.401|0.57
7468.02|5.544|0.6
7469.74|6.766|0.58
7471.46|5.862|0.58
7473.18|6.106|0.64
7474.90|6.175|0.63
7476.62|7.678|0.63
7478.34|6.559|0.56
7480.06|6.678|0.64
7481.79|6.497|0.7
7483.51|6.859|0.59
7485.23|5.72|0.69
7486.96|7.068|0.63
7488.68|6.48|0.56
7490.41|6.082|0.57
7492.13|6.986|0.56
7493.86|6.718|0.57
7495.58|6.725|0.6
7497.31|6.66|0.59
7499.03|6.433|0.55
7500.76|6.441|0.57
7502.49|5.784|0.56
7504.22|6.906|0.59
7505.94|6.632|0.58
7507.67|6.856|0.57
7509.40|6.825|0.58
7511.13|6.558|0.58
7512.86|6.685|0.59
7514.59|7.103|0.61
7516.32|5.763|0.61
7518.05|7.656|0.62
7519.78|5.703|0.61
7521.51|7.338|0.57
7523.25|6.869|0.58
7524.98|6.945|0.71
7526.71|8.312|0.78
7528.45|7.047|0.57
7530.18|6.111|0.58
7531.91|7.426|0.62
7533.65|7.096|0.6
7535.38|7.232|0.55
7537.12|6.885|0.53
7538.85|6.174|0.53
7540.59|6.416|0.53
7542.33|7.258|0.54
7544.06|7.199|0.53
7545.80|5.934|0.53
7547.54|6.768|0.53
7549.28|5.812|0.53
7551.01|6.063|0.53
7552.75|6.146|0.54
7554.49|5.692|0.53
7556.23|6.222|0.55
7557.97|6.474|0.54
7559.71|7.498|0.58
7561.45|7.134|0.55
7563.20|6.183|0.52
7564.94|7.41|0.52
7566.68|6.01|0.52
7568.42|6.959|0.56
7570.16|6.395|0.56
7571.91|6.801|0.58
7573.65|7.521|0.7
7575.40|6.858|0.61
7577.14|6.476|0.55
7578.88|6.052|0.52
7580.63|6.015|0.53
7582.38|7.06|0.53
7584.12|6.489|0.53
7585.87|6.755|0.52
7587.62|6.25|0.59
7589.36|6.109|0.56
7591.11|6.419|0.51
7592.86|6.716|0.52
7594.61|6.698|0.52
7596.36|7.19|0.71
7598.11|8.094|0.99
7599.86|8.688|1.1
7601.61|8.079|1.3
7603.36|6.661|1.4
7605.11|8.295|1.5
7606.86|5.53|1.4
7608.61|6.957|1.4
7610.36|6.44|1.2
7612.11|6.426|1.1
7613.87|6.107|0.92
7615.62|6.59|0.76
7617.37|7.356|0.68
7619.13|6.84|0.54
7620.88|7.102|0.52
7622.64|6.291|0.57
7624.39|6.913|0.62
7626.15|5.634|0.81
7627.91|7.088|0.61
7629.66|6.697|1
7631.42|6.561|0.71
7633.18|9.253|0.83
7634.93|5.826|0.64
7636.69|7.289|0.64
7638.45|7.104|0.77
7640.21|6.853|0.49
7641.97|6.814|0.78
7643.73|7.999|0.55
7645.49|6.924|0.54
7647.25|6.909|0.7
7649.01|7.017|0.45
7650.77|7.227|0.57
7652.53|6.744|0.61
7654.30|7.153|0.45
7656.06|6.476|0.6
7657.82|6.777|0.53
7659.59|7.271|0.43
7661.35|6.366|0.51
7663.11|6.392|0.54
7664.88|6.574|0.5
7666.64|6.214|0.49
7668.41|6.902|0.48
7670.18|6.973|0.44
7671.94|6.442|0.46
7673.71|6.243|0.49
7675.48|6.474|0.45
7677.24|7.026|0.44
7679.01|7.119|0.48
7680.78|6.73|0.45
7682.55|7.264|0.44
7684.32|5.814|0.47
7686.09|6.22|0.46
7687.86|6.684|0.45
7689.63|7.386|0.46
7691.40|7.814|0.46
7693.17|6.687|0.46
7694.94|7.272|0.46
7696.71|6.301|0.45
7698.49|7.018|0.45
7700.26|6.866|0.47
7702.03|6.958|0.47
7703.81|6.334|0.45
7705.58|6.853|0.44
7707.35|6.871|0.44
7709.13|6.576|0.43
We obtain 0.074 mag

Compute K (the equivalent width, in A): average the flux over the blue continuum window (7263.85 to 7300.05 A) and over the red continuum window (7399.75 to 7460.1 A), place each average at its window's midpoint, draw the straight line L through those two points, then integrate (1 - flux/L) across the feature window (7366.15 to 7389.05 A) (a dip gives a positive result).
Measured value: 1.1 A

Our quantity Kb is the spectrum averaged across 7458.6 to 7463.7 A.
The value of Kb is 6.07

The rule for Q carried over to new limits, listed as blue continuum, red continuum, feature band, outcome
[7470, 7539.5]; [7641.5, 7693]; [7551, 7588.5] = 0.027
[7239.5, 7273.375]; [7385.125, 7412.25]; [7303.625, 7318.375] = 0.024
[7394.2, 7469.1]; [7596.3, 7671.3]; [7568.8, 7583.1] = 0.034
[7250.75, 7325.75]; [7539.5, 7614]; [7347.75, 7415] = 0.037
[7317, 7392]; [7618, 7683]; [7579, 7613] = -0.003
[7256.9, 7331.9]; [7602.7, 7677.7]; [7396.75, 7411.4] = 0.030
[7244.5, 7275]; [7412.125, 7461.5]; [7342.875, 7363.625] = -0.023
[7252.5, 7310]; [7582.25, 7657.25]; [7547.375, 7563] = 0.090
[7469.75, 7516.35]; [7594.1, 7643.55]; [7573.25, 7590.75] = 0.055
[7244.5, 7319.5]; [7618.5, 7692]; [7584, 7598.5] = 0.026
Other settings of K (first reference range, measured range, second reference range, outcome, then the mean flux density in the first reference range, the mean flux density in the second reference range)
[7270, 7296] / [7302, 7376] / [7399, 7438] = -0.6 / 7.02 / 6.68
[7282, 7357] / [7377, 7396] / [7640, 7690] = 1.4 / 6.97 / 6.79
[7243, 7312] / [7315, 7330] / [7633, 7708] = 0.7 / 7.1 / 6.85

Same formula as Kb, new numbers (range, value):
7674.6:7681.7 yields 6.84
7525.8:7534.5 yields 7.2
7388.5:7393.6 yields 6.49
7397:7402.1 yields 6.89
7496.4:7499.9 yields 6.55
